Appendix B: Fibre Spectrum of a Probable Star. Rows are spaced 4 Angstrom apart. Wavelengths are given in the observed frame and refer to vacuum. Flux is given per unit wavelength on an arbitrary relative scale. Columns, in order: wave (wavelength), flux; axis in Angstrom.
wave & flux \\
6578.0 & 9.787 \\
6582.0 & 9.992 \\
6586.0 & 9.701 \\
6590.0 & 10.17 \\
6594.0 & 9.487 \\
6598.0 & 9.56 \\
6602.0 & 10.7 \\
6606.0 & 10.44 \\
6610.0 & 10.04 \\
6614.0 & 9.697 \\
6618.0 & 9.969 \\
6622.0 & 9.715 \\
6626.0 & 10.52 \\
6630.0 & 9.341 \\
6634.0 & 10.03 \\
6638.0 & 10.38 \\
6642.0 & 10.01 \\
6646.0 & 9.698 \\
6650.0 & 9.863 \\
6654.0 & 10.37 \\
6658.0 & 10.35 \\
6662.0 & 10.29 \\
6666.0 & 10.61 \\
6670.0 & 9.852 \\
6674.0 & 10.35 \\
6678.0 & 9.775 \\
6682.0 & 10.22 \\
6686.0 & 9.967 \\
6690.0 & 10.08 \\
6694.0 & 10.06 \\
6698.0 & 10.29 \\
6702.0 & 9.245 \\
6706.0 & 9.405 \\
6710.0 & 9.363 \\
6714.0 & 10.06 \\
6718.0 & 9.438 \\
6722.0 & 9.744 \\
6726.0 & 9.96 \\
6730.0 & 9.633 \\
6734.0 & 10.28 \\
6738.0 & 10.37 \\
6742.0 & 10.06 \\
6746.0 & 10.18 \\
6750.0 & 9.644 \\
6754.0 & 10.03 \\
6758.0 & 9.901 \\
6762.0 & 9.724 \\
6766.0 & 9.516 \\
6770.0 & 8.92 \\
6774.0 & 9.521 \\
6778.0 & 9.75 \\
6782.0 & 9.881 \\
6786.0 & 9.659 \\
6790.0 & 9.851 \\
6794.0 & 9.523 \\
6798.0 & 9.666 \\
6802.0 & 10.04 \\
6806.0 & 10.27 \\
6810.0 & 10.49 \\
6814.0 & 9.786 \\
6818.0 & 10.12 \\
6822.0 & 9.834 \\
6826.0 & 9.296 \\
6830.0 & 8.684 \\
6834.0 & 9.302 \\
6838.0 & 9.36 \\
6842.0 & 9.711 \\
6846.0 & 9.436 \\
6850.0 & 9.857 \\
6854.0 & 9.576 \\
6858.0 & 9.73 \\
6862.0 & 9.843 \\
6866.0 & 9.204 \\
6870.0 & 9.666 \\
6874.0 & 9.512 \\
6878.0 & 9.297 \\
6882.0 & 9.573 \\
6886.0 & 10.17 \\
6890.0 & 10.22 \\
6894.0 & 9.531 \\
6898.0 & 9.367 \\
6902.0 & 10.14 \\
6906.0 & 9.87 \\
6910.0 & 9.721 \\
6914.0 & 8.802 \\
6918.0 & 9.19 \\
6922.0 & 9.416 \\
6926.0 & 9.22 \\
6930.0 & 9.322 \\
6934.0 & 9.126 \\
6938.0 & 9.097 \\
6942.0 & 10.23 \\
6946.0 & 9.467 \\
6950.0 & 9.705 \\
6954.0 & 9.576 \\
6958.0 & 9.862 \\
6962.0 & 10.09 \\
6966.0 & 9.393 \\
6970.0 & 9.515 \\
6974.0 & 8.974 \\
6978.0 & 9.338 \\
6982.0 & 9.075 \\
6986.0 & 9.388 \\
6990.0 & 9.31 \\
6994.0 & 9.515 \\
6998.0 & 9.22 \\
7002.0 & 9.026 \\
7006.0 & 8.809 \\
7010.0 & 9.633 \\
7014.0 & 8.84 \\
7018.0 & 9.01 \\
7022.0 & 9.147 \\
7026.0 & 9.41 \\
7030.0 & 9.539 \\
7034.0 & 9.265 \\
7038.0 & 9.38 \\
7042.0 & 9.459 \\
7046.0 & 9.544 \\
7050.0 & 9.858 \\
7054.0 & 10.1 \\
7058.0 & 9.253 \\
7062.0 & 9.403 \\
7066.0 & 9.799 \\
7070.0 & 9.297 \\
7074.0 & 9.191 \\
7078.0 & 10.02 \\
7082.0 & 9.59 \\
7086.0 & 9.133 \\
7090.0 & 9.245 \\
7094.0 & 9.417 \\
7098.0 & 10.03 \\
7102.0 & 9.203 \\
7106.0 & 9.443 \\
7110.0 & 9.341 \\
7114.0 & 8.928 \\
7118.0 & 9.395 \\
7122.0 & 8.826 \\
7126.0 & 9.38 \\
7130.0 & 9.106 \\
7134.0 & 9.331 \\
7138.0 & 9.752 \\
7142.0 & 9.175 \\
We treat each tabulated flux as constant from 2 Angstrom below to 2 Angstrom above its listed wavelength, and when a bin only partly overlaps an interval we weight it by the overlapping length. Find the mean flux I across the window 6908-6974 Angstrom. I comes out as 9.47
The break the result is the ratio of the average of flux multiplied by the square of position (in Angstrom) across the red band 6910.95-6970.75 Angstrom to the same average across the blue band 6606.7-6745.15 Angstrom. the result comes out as 1.03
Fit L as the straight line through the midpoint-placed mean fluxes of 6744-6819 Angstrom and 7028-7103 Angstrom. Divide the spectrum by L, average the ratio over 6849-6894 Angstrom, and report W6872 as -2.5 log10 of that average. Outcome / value 0.00 mag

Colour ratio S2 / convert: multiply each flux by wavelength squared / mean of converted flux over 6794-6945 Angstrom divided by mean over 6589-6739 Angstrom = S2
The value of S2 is 1.02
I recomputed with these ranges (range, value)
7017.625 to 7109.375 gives 9.47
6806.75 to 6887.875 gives 9.63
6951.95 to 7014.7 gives 9.36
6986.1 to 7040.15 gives 9.24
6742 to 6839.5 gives 9.72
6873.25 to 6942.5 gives 9.53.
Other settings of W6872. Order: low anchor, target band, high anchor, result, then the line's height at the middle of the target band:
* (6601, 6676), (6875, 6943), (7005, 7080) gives 0.01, 9.65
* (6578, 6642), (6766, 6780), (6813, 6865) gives 0.03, 9.69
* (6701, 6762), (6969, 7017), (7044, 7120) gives 0.04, 9.57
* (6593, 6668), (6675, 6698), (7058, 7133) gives -0.01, 9.98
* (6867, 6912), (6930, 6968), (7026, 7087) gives 0.01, 9.65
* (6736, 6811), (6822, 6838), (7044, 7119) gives 0.06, 9.77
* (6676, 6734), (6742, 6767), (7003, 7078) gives -0.01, 9.76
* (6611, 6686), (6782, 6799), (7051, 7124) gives 0.02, 9.85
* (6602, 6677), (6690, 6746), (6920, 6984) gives 0.01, 9.94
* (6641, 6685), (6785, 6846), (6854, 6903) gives 0.01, 9.81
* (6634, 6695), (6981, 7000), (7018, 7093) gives 0.03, 9.58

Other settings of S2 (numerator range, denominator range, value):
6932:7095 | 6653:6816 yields 1.03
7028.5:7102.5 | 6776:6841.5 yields 1.05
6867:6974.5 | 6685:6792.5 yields 1.03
